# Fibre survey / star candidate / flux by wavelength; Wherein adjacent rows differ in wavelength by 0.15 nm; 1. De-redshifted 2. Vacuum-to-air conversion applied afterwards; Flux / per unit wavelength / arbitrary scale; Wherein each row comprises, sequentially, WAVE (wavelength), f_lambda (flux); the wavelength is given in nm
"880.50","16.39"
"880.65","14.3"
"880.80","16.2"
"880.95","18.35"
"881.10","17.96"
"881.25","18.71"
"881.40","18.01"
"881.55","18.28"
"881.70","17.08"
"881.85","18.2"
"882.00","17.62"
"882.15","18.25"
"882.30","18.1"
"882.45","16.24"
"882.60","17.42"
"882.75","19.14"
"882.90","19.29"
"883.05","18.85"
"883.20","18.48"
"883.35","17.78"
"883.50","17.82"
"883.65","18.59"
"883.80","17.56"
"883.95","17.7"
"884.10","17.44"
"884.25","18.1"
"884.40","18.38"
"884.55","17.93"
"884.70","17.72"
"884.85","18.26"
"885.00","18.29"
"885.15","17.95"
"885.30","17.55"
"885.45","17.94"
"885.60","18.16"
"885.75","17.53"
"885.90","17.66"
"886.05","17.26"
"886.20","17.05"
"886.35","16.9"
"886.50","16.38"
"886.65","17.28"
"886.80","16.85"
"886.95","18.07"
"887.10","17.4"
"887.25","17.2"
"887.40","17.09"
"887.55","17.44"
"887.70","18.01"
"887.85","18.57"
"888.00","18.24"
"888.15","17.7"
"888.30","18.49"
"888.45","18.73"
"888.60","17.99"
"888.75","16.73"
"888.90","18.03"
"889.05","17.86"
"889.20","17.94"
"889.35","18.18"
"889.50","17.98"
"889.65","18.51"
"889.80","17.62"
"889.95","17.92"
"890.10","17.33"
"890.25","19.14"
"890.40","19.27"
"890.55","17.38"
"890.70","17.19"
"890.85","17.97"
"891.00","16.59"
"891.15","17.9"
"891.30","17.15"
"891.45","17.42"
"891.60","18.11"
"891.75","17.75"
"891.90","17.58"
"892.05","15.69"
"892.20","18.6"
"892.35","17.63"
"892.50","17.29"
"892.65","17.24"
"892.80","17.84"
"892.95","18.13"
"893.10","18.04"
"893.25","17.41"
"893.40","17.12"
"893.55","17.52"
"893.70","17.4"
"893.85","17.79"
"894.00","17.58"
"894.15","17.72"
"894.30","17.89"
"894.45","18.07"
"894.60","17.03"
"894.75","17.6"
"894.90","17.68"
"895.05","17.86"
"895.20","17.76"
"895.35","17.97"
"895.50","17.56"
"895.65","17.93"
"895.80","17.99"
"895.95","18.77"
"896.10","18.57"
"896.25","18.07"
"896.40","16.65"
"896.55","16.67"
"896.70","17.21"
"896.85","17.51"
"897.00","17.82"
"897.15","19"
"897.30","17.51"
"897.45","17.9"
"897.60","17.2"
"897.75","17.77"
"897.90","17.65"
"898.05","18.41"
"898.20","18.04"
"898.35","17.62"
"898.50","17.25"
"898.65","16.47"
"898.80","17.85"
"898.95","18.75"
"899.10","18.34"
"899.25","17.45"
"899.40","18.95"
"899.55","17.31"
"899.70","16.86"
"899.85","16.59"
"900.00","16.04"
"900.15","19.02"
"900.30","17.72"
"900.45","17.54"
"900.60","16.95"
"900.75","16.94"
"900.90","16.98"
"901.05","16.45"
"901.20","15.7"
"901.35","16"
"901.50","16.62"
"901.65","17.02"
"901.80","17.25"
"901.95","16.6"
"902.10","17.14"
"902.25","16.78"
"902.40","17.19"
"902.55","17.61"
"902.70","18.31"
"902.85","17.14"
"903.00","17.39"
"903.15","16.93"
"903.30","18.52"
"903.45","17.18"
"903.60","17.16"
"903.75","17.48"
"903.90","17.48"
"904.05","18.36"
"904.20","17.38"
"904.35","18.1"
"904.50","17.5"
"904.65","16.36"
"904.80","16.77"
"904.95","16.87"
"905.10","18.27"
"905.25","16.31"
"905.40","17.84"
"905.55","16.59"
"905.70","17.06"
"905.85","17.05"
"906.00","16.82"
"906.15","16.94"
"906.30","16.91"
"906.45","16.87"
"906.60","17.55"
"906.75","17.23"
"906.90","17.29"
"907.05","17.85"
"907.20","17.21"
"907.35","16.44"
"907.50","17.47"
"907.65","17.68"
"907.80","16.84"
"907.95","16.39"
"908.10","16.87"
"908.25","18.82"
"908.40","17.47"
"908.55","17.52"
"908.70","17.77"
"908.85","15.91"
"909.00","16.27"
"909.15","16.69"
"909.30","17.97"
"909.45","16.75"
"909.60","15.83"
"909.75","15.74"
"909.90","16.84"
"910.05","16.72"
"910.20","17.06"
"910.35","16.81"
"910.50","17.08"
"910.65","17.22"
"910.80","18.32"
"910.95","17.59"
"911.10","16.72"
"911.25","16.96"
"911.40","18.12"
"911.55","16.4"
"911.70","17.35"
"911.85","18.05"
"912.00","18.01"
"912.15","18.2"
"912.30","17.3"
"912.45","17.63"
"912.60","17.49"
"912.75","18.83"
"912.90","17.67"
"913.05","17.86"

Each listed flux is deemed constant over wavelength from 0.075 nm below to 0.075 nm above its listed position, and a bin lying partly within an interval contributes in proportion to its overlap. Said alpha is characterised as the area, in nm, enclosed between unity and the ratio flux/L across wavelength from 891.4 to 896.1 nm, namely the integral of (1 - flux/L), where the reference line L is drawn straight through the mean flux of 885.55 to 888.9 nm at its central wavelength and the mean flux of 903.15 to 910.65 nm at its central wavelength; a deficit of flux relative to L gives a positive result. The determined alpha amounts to -0.07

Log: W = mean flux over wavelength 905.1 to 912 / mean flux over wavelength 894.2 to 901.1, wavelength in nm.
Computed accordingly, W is 1.0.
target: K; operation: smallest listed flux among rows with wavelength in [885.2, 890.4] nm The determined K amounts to 16.38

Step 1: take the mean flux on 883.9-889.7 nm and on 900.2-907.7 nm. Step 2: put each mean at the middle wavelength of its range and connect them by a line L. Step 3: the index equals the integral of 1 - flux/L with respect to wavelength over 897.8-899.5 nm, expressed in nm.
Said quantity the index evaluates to -0.051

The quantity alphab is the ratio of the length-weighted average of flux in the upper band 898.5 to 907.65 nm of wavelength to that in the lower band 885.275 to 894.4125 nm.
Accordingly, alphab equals 0.98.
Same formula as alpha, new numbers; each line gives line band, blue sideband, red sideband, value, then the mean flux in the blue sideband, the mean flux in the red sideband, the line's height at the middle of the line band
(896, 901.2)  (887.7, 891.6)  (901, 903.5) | -0.07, 17.9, 17.1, 17.3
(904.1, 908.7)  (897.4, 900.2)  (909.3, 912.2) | 0.03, 17.6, 17.2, 17.3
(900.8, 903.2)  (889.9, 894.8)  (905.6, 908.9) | 0.06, 17.6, 17.2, 17.3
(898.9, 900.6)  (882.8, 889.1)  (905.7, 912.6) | -0.02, 17.8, 17.2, 17.4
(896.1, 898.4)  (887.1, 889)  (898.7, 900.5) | 0.00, 17.8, 17.7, 17.7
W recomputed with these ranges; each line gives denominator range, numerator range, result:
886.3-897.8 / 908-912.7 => 0.97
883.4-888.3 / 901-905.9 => 0.97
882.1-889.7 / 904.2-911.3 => 0.96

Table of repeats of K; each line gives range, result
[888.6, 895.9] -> 15.69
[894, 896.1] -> 17.03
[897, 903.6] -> 15.7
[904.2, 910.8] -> 15.74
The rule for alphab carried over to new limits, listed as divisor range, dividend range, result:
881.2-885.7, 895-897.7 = 0.99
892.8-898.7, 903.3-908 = 0.97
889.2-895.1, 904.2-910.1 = 0.96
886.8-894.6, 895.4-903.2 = 0.98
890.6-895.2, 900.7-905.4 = 0.98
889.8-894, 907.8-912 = 0.97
